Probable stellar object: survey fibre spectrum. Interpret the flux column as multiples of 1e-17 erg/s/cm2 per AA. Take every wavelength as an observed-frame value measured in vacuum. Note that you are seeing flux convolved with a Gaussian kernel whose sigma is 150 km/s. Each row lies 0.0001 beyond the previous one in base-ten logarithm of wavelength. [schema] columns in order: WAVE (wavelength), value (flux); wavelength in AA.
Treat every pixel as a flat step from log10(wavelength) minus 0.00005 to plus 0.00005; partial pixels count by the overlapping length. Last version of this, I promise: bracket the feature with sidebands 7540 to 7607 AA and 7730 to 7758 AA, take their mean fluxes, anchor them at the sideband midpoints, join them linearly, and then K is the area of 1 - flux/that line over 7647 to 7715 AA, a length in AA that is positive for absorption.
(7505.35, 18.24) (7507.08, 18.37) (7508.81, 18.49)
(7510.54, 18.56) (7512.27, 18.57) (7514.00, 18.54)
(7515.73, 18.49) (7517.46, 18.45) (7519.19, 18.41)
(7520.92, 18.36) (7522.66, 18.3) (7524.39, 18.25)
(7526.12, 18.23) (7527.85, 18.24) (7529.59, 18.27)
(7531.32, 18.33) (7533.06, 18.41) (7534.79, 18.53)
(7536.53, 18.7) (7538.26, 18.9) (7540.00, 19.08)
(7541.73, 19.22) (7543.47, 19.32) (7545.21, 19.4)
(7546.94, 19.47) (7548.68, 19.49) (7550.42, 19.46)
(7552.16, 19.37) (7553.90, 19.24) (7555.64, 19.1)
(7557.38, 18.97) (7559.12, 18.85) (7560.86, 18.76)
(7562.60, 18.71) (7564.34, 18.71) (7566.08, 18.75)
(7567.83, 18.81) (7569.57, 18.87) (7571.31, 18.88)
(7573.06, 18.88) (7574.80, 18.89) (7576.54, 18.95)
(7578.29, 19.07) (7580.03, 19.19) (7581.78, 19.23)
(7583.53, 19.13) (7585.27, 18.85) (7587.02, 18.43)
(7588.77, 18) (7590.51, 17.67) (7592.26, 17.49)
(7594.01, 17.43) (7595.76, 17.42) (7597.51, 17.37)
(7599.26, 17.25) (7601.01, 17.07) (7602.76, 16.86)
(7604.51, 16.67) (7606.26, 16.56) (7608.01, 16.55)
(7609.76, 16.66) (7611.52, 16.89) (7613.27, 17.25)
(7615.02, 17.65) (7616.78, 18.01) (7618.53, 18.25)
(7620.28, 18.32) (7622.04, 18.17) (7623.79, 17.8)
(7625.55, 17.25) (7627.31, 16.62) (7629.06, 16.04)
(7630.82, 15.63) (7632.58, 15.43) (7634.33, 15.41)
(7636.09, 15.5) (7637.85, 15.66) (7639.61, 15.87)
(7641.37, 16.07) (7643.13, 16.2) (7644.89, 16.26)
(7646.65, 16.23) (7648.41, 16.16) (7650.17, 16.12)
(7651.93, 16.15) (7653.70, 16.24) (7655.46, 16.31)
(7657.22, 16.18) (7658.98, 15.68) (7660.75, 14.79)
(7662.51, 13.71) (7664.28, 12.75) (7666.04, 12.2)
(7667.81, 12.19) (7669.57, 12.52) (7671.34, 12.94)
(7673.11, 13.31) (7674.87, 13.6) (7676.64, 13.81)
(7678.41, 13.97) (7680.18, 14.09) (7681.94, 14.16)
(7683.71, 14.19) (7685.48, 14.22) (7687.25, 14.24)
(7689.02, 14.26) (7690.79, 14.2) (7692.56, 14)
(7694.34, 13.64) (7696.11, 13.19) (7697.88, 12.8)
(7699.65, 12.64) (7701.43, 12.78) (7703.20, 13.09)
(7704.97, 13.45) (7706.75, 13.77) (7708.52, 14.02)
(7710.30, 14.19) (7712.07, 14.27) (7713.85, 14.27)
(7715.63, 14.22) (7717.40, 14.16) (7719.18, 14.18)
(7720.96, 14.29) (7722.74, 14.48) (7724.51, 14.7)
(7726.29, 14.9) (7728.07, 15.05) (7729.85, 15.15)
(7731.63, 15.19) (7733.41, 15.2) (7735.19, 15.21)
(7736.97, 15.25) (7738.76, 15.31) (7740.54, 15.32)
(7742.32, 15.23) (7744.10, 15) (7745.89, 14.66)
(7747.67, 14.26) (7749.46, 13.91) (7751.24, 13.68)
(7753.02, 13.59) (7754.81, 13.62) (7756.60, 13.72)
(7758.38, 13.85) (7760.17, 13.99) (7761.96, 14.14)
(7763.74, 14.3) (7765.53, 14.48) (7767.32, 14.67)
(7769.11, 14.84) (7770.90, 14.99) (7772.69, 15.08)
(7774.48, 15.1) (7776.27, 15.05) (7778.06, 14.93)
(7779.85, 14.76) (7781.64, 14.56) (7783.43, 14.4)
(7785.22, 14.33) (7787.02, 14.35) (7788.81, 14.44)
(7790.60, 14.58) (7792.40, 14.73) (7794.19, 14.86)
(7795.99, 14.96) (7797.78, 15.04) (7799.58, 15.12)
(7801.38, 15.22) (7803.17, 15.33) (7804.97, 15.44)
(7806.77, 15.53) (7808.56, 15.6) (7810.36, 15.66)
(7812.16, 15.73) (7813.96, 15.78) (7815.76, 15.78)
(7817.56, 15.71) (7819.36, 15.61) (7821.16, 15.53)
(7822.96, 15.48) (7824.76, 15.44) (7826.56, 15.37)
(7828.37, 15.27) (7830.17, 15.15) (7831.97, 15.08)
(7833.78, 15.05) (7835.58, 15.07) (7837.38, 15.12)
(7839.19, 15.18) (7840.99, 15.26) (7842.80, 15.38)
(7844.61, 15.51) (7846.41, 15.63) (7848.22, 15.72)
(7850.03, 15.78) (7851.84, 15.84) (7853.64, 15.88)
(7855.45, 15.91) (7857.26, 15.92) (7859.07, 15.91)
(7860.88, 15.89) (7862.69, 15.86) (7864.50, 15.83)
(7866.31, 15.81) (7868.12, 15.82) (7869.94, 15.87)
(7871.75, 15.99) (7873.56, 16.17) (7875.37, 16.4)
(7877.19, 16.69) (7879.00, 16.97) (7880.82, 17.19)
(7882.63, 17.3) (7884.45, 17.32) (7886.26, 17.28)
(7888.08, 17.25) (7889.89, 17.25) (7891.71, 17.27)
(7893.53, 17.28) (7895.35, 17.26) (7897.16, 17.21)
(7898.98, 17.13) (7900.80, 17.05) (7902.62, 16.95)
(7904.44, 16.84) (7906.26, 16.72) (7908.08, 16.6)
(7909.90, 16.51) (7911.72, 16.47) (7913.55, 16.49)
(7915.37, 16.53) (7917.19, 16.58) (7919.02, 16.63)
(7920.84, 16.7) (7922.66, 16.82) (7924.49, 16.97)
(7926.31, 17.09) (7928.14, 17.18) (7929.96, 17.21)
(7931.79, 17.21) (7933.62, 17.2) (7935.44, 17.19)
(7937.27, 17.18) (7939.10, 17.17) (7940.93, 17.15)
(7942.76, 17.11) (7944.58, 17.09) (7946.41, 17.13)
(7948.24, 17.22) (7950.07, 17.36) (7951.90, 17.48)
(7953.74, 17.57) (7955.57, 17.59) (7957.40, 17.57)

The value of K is 8.43 AA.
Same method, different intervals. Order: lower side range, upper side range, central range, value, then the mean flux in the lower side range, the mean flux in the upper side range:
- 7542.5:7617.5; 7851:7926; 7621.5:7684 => 9.7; 18.3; 16.6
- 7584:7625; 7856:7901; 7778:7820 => 4.4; 17.5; 16.6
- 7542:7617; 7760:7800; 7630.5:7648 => 1.4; 18.3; 14.7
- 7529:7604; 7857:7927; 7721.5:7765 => 7.4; 18.6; 16.7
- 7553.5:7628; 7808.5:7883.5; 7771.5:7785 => 1.3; 18.1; 15.8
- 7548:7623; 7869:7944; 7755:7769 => 2.7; 18.2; 16.9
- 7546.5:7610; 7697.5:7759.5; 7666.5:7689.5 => 3.0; 18.4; 14.3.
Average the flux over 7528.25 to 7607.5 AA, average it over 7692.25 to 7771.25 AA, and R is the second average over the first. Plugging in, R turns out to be 0.8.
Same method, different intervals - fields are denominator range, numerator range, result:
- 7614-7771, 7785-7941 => 1.09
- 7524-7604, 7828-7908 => 0.87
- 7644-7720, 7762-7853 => 1.07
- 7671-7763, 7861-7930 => 1.18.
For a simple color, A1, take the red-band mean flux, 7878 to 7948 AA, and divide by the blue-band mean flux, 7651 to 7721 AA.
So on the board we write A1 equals 1.22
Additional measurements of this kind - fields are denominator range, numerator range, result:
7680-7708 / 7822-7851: 1.12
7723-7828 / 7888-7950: 1.14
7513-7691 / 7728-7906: 0.91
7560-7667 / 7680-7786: 0.84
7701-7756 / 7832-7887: 1.11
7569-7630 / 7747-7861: 0.84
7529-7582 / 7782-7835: 0.80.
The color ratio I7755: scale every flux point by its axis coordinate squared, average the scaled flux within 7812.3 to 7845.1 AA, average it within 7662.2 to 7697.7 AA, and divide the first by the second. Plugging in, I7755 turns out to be 1.2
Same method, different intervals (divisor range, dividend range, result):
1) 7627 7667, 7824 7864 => 1.05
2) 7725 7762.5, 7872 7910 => 1.21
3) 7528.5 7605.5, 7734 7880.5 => 0.87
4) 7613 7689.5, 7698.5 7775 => 0.96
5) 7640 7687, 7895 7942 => 1.24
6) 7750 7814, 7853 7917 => 1.16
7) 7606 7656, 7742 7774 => 0.89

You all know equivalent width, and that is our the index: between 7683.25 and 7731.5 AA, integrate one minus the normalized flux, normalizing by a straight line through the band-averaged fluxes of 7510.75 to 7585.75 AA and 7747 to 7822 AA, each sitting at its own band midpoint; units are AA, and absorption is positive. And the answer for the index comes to 6.2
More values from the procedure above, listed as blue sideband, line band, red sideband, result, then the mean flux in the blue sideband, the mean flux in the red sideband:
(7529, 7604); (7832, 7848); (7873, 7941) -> 1.9 AA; 18.6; 17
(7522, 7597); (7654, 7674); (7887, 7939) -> 4.7 AA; 18.7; 17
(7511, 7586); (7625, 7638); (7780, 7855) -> 1.3 AA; 18.8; 15.3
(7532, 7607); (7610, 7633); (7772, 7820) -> 0.7 AA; 18.5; 15.1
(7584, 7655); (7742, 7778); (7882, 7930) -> 5.4 AA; 16.9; 17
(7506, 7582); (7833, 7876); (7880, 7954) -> 4.1 AA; 18.8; 17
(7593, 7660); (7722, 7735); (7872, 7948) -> 1.4 AA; 16.7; 17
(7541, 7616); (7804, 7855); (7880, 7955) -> 5.6 AA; 18.3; 17.1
